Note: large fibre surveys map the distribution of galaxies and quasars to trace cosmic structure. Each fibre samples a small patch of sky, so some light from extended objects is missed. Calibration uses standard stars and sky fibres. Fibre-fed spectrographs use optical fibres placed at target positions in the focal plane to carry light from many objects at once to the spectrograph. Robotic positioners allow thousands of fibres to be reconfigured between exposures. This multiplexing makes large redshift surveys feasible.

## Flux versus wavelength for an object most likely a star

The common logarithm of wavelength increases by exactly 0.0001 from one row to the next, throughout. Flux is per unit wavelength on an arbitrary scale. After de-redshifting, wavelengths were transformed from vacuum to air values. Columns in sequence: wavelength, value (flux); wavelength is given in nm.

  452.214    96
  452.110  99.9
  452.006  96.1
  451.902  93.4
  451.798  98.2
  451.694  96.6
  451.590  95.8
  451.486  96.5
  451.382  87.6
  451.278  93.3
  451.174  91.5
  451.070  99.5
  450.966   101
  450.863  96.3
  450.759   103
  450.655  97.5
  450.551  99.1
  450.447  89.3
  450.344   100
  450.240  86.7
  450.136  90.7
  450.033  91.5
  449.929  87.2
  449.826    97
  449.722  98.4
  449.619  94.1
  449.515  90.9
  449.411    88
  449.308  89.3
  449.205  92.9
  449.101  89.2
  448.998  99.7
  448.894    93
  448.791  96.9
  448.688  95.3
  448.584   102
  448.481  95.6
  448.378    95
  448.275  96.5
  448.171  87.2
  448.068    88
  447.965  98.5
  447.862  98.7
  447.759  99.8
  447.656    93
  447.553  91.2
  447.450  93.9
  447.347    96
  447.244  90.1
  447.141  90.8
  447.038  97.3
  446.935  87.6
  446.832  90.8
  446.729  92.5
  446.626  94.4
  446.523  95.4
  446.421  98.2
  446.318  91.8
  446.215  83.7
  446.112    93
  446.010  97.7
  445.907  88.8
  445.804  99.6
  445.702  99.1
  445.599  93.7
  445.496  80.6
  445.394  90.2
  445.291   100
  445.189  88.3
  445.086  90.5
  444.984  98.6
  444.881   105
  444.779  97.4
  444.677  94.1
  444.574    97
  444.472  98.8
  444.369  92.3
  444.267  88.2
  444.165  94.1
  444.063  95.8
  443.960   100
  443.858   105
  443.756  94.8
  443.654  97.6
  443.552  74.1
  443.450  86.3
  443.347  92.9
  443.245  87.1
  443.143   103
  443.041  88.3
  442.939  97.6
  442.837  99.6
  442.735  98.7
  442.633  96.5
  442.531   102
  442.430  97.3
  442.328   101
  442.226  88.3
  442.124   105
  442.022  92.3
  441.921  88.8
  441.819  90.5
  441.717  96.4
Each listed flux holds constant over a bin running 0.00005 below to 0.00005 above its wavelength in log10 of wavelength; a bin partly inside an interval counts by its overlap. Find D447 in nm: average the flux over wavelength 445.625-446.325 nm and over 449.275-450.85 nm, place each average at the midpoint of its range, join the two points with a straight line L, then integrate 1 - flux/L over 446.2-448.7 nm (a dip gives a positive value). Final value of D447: -0.009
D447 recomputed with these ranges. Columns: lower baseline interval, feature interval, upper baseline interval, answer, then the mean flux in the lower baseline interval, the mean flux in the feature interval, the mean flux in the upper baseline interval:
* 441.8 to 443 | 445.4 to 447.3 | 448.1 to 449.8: 0.05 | 96.6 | 92.5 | 93.9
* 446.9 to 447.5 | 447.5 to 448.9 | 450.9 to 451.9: -0.03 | 92.7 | 95.2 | 95.5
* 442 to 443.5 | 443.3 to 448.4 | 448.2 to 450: 0.07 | 95.7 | 93.7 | 94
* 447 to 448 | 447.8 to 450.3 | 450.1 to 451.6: 0.04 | 94.9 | 93.5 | 95.2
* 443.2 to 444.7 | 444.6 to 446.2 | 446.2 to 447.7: -0.02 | 93.2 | 94.2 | 92.6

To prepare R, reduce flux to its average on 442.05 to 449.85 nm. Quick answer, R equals 94.3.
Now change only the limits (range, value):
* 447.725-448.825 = 95.7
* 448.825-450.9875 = 94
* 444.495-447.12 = 93.8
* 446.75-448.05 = 93.8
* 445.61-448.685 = 94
